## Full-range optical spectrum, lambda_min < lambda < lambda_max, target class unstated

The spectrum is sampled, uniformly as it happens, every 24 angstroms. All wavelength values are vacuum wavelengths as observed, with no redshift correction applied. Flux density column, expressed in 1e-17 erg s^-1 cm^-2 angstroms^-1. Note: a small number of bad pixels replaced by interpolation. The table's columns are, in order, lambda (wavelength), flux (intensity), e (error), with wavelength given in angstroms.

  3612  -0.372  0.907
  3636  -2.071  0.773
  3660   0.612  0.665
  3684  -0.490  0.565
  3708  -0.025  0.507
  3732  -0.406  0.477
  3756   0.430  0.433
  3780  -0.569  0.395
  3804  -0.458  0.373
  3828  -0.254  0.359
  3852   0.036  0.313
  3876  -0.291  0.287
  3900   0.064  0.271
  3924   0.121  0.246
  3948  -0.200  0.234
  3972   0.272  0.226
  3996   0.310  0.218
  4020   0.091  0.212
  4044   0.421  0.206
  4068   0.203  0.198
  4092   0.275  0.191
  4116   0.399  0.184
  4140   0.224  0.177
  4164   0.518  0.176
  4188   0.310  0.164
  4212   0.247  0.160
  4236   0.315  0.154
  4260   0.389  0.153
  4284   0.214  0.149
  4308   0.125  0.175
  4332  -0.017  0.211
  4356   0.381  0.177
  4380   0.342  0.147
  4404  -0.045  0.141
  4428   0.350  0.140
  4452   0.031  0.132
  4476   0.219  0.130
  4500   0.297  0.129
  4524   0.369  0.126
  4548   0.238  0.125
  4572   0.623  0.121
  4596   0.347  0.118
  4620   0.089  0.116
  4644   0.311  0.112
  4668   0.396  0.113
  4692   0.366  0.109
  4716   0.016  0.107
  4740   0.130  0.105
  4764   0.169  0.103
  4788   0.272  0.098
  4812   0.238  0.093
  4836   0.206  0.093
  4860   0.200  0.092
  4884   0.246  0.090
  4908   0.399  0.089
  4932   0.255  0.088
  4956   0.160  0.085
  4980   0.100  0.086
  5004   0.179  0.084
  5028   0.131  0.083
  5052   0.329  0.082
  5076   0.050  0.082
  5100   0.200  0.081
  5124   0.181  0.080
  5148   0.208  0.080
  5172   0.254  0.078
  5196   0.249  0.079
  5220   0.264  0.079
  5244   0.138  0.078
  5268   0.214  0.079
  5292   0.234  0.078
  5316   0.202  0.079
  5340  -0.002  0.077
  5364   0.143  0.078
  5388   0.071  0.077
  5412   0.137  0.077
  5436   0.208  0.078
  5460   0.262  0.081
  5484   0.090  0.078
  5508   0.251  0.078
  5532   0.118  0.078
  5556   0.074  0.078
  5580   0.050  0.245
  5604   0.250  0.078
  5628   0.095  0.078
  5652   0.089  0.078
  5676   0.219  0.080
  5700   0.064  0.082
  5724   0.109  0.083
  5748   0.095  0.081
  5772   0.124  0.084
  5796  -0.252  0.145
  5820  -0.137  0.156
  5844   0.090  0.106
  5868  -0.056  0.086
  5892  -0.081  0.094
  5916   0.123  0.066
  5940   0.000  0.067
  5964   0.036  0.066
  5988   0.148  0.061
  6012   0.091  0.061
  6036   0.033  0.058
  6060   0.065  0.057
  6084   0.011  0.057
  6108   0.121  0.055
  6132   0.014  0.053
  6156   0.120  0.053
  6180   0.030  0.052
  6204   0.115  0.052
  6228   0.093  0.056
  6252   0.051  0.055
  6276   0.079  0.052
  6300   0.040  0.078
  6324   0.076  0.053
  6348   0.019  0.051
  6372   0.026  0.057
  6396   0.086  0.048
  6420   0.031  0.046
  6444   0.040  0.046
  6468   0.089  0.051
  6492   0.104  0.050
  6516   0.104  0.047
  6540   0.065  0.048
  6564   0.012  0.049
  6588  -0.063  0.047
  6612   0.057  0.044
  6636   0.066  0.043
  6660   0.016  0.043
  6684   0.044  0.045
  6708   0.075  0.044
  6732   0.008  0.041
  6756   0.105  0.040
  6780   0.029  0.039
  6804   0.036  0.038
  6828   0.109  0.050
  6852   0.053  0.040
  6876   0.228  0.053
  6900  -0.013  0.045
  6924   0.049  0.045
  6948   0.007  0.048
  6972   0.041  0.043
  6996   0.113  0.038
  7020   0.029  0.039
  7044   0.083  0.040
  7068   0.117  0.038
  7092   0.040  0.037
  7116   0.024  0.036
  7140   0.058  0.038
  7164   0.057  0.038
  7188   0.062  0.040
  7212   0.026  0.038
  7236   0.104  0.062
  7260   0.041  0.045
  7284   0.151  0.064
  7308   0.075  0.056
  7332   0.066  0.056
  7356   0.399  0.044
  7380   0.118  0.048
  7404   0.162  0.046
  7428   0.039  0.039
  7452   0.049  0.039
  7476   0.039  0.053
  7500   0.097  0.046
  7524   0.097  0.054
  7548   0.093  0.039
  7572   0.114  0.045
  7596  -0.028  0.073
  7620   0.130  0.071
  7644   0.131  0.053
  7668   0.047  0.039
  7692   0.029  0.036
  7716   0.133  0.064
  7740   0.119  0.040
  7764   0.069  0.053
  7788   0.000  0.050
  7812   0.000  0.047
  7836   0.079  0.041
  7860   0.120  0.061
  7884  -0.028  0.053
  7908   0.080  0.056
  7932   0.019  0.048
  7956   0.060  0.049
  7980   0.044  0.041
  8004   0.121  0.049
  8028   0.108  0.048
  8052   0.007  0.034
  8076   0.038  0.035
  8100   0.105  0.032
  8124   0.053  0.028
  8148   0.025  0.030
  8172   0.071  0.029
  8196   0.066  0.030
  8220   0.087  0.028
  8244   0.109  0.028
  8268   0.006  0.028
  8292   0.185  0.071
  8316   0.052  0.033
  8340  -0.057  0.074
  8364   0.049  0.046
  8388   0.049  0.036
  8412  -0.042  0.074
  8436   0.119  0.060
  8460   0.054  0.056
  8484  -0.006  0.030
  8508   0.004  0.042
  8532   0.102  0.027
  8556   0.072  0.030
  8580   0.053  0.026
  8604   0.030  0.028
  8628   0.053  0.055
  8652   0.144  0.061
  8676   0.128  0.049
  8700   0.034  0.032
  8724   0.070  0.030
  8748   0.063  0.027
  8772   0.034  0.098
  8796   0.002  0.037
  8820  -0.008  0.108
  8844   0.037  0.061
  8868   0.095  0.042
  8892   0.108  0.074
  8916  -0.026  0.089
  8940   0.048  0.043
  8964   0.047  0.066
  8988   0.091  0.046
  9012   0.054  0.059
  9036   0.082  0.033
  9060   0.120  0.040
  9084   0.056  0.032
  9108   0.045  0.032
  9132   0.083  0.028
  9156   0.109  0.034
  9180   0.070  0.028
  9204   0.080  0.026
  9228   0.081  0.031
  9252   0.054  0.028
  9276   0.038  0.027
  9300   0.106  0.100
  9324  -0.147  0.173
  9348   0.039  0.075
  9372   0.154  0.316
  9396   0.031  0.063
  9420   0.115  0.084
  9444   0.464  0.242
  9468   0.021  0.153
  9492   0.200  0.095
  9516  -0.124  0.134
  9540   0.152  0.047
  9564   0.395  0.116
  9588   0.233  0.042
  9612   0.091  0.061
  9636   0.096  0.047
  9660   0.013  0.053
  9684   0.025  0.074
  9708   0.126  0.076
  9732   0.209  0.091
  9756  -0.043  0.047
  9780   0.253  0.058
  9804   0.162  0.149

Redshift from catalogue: 0.97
